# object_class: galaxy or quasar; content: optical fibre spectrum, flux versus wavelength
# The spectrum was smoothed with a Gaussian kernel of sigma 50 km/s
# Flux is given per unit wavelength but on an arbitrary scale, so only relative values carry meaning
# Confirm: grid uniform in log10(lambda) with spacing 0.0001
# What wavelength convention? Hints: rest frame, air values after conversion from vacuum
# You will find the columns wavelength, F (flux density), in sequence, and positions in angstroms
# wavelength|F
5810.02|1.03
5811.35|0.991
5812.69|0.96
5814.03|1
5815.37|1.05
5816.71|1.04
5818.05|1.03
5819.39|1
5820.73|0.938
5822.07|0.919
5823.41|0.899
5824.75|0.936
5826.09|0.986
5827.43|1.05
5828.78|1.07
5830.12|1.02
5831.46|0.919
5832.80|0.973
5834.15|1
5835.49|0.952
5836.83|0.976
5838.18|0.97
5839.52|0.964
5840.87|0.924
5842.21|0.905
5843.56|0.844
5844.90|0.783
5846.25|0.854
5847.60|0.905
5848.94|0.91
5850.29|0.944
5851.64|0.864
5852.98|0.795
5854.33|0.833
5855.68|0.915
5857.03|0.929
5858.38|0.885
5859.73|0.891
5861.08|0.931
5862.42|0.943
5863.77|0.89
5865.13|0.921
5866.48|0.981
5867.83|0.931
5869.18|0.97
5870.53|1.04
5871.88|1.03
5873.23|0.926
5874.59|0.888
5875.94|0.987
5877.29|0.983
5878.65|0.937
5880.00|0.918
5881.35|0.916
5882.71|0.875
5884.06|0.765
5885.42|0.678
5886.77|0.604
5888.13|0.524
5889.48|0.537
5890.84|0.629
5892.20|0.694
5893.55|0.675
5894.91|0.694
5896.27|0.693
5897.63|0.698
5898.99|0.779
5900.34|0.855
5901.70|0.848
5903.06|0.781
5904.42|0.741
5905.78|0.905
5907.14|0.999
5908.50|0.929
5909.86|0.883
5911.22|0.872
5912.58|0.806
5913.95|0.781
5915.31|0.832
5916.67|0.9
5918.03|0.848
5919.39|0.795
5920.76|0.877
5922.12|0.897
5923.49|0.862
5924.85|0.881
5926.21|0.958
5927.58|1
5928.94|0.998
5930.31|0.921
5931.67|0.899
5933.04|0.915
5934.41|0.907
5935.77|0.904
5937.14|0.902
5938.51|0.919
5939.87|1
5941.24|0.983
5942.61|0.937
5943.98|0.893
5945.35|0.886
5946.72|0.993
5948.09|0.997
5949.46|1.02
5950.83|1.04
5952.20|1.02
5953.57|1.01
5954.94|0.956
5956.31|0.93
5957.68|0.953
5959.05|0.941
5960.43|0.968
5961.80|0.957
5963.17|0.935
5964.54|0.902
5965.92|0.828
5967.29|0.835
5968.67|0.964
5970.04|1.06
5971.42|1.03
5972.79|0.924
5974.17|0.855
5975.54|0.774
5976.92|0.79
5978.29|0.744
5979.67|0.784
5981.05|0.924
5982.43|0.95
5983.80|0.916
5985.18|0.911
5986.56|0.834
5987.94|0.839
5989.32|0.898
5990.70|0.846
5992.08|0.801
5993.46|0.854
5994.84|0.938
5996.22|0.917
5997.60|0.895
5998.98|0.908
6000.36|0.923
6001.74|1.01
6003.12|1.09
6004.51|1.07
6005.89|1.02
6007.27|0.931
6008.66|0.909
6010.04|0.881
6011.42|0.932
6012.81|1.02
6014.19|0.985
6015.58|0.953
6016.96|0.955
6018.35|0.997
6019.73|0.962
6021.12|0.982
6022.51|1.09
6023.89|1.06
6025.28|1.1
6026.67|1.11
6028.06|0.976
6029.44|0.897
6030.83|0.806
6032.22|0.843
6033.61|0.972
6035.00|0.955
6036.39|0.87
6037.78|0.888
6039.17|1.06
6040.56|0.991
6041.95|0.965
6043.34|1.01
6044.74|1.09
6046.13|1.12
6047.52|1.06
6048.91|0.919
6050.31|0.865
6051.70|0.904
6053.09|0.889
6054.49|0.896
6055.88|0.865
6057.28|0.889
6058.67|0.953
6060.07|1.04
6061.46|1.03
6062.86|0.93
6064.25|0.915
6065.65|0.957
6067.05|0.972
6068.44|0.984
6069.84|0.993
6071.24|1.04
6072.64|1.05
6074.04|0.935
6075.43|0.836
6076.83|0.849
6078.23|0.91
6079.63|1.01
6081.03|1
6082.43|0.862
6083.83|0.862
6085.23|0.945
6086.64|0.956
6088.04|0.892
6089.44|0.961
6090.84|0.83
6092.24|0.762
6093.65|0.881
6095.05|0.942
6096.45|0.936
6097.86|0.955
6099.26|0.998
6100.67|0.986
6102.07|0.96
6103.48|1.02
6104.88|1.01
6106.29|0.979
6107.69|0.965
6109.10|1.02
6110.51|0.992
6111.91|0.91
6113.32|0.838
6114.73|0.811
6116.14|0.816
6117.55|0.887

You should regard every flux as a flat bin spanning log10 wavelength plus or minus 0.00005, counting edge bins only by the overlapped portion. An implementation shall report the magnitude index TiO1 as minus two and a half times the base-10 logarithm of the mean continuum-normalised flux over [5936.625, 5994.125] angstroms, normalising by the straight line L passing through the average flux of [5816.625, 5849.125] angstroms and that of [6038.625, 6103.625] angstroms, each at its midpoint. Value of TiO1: 0.04 mag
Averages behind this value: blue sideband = 0.95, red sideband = 0.95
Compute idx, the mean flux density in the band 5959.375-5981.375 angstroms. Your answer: 0.892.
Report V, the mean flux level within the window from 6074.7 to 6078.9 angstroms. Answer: 0.867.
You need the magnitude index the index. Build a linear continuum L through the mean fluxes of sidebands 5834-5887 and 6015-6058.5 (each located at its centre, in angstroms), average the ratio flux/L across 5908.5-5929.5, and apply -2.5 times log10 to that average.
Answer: 0.05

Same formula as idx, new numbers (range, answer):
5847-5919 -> 0.847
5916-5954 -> 0.934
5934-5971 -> 0.951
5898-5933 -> 0.873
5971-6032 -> 0.931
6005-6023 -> 0.97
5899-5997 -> 0.903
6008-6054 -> 0.97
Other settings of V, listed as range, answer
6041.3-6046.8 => 1.05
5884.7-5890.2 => 0.587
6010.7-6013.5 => 0.975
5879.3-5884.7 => 0.871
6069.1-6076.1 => 0.972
